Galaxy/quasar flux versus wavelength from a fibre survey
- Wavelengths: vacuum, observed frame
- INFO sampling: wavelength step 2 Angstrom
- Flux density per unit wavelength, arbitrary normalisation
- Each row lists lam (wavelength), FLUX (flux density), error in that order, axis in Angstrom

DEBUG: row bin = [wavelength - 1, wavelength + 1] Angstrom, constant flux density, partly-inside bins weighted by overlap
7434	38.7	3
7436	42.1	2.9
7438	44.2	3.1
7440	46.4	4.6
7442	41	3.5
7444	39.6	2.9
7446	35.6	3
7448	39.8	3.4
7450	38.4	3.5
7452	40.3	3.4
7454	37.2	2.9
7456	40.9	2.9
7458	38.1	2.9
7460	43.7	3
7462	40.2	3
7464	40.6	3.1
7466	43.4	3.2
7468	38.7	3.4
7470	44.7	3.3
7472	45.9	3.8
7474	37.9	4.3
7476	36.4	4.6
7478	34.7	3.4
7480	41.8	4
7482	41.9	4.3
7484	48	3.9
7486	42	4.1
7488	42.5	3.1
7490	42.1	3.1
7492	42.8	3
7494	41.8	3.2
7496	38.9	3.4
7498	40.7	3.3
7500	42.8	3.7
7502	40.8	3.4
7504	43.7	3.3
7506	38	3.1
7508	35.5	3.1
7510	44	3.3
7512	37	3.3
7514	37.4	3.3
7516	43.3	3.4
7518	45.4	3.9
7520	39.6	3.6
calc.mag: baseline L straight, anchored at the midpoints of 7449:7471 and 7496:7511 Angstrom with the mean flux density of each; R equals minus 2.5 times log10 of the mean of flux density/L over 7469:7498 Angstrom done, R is -0.02 mag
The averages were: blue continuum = 40.6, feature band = 41.5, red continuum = 40.7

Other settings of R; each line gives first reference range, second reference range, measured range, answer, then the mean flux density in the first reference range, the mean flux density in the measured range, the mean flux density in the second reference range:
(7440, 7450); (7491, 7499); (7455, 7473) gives -0.04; 39.7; 41.8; 41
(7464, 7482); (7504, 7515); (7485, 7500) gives -0.05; 40.5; 41.6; 38.9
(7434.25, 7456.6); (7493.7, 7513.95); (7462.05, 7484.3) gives -0.02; 40.4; 41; 40.1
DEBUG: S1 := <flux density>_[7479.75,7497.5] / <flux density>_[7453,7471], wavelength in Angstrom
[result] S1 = 1.0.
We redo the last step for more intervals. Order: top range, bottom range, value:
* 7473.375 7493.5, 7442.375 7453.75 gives 1.06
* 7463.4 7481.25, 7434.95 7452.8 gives 0.99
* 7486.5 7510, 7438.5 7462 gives 1.02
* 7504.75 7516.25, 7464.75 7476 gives 0.94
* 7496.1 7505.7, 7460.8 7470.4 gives 1.00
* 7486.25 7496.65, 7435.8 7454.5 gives 1.03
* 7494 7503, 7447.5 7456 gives 1.05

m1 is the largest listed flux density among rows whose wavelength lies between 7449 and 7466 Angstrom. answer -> 43.7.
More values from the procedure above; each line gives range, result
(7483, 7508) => 48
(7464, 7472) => 45.9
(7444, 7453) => 40.3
